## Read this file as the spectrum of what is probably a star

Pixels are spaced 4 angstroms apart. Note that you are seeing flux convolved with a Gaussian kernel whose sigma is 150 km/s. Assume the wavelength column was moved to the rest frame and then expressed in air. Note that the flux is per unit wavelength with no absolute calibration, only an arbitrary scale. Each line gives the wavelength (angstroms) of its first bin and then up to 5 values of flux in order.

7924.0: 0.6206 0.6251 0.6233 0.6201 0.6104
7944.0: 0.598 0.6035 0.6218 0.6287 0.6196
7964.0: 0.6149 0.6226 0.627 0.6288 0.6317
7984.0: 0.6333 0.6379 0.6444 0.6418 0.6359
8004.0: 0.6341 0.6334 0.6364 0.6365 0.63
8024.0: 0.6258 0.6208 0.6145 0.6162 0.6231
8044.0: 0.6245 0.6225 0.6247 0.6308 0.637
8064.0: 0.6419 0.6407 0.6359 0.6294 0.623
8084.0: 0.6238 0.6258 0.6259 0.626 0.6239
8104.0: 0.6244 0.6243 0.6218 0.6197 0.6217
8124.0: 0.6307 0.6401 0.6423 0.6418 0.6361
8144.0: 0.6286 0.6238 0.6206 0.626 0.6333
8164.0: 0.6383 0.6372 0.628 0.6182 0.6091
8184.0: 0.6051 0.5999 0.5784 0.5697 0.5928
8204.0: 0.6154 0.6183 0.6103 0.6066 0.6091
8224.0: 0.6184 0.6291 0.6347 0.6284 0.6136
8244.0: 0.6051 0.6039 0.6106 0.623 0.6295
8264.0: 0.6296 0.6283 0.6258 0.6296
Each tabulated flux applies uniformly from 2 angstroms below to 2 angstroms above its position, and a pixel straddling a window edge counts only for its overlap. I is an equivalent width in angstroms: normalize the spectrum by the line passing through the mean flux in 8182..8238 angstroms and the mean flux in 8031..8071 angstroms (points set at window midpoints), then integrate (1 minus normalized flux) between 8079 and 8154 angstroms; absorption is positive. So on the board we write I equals -0.9 angstroms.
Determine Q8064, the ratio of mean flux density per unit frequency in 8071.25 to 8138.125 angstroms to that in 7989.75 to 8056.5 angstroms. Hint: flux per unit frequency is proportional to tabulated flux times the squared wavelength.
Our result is 1.02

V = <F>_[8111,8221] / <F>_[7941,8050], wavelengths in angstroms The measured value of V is 0.99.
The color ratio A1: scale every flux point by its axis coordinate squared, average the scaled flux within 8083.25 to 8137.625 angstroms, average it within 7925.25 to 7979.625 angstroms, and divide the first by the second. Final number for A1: 1.1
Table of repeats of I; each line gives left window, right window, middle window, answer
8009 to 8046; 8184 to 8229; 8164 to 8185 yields -0.5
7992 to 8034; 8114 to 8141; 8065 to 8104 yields 0.3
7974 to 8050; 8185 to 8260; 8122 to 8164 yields -1.0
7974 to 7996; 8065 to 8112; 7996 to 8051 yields 0.4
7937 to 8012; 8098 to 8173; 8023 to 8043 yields 0.2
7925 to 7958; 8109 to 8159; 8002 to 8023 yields -0.4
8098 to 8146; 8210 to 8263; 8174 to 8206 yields 1.2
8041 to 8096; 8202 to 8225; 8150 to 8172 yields -0.4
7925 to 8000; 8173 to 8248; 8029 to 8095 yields -1.0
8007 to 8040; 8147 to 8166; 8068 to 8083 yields -0.1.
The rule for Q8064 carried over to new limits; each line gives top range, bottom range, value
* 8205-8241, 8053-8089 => 1.02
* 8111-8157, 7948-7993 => 1.05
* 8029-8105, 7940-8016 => 1.02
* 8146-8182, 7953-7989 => 1.05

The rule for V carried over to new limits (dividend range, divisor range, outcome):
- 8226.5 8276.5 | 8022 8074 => 0.99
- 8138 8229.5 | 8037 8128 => 0.98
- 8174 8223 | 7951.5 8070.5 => 0.96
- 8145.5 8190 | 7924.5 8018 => 0.99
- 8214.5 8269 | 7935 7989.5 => 1.00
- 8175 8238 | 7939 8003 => 0.97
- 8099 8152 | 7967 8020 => 0.99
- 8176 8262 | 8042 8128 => 0.97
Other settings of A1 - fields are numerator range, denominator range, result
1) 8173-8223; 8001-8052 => 1.00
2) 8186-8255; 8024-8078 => 1.01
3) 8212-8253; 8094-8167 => 1.00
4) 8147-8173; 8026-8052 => 1.05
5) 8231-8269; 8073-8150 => 1.02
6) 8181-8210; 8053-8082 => 0.97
